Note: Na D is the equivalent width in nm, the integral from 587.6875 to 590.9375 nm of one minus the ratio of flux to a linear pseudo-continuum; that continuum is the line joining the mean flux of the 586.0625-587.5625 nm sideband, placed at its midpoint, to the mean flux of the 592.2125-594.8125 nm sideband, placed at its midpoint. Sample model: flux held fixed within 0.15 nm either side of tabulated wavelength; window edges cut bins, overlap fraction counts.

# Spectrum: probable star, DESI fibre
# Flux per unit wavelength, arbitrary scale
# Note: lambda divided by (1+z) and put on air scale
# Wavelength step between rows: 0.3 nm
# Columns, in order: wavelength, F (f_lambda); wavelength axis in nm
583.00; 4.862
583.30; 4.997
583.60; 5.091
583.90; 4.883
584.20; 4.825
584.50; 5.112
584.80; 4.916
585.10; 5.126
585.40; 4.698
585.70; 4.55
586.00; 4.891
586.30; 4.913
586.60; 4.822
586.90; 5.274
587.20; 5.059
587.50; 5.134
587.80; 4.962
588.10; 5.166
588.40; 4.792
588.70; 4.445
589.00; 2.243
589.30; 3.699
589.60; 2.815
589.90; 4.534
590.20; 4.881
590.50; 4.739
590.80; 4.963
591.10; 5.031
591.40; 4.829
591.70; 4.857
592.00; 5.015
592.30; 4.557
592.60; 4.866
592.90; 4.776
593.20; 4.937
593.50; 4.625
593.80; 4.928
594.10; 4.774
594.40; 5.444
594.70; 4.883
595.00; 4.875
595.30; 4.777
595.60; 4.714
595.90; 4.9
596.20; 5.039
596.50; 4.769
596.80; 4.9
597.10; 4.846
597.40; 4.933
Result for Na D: 0.45 nm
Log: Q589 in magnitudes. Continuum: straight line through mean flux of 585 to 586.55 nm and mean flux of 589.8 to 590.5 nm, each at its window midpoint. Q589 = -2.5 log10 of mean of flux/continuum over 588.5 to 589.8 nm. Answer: 0.36 mag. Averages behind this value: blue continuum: 4.83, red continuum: 4.73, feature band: 3.41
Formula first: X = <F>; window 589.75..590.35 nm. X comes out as 4.71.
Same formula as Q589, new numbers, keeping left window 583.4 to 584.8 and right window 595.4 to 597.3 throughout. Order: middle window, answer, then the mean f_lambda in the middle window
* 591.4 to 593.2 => 0.02 mag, 4.83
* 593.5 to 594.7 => -0.02 mag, 4.98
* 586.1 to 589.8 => 0.11 mag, 4.45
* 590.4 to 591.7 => 0.00 mag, 4.89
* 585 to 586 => 0.04 mag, 4.79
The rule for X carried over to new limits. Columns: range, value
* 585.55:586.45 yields 4.78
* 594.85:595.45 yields 4.83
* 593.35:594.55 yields 4.94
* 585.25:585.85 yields 4.62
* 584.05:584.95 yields 4.95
